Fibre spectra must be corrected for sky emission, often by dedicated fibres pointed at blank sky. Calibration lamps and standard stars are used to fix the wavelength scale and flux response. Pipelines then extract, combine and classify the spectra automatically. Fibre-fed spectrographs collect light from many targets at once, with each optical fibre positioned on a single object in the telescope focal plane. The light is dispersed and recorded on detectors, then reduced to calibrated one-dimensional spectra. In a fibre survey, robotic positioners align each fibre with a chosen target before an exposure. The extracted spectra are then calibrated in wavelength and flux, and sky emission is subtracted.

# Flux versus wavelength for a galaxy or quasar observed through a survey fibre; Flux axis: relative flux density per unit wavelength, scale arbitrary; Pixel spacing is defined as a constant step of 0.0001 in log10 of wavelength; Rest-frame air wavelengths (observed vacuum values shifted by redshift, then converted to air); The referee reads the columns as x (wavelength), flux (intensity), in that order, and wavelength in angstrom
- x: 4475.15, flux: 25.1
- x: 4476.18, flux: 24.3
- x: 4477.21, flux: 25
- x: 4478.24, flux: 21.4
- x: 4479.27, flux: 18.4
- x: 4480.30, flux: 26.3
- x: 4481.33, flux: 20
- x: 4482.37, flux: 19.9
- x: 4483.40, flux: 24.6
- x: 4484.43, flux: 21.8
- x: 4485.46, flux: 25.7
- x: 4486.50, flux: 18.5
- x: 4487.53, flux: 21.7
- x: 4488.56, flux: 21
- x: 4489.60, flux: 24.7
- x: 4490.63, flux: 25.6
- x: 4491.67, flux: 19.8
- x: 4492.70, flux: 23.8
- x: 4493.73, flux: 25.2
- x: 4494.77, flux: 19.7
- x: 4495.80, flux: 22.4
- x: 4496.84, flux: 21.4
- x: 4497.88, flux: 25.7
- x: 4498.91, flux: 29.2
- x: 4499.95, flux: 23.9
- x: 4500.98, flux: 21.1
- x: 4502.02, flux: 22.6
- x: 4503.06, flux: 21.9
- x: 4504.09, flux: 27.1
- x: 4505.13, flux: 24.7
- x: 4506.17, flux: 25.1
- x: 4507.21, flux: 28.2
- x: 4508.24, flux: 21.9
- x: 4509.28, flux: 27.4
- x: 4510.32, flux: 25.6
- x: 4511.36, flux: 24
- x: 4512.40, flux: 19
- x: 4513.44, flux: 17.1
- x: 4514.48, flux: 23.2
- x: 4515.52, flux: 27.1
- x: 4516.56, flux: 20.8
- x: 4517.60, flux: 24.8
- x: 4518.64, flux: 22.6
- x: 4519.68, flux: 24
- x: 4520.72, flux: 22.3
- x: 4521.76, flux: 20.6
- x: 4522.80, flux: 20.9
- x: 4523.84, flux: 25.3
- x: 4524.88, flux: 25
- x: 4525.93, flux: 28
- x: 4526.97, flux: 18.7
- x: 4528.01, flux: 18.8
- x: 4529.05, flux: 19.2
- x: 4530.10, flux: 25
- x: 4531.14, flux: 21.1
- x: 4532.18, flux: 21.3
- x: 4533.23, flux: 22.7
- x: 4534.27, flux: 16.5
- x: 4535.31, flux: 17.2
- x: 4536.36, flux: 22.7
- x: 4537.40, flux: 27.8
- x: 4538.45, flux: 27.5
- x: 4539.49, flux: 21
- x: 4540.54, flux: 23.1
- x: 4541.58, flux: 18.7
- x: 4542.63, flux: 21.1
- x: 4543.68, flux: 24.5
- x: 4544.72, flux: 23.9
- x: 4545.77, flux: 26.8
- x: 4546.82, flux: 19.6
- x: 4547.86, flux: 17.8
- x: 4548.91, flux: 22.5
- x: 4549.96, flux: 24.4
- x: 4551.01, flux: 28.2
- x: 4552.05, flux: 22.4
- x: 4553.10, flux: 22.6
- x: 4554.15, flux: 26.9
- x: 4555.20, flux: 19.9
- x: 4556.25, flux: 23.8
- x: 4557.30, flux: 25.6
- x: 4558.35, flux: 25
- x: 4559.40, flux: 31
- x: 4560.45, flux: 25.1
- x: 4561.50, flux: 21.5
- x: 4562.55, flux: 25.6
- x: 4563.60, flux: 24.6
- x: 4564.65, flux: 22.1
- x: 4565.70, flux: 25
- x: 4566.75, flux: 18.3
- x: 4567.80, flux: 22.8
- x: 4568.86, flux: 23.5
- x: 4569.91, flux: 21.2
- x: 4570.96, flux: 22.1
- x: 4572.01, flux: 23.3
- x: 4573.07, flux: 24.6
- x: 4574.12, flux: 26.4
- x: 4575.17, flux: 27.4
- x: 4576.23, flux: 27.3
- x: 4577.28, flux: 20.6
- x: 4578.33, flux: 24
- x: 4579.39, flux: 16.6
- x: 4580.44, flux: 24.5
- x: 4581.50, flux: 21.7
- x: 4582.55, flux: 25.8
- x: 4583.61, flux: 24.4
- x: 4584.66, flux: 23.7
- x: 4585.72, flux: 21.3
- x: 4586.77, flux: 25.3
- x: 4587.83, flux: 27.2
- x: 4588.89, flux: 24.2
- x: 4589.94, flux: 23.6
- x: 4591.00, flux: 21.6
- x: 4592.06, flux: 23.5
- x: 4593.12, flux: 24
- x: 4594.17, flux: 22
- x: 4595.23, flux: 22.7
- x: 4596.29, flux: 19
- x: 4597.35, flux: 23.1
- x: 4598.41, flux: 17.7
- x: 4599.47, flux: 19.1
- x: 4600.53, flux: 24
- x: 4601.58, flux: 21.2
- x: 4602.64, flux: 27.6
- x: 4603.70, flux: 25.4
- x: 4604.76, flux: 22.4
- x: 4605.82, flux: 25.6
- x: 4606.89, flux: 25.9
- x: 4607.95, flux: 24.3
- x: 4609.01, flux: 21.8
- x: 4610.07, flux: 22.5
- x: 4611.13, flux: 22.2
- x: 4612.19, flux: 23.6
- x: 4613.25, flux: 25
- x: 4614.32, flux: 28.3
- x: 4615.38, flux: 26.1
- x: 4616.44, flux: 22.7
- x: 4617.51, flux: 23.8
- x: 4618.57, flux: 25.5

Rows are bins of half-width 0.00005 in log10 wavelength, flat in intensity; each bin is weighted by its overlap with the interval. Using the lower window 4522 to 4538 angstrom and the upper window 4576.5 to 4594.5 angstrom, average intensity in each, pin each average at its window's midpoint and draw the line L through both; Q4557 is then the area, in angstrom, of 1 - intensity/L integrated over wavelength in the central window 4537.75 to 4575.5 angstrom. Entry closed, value -1.7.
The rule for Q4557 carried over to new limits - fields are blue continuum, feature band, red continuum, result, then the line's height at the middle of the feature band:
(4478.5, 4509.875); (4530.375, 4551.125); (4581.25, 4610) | 0.8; 23.3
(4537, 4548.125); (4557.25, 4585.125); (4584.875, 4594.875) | -0.5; 23.4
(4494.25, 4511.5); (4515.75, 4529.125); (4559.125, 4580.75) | 0.8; 24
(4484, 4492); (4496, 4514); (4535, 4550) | -1.1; 22.5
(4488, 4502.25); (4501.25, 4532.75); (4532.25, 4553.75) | -0.2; 23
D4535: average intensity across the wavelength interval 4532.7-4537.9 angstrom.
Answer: 21.4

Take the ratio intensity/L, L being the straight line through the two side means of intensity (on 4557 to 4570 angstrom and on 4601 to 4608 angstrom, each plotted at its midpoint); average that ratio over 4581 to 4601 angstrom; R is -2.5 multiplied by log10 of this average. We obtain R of 0.07 mag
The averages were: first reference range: 24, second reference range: 24.7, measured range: 22.8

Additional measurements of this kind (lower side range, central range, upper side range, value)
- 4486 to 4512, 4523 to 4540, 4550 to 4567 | 0.08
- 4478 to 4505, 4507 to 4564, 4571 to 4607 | 0.00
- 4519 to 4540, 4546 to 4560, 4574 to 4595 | -0.05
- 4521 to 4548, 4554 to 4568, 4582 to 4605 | -0.07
